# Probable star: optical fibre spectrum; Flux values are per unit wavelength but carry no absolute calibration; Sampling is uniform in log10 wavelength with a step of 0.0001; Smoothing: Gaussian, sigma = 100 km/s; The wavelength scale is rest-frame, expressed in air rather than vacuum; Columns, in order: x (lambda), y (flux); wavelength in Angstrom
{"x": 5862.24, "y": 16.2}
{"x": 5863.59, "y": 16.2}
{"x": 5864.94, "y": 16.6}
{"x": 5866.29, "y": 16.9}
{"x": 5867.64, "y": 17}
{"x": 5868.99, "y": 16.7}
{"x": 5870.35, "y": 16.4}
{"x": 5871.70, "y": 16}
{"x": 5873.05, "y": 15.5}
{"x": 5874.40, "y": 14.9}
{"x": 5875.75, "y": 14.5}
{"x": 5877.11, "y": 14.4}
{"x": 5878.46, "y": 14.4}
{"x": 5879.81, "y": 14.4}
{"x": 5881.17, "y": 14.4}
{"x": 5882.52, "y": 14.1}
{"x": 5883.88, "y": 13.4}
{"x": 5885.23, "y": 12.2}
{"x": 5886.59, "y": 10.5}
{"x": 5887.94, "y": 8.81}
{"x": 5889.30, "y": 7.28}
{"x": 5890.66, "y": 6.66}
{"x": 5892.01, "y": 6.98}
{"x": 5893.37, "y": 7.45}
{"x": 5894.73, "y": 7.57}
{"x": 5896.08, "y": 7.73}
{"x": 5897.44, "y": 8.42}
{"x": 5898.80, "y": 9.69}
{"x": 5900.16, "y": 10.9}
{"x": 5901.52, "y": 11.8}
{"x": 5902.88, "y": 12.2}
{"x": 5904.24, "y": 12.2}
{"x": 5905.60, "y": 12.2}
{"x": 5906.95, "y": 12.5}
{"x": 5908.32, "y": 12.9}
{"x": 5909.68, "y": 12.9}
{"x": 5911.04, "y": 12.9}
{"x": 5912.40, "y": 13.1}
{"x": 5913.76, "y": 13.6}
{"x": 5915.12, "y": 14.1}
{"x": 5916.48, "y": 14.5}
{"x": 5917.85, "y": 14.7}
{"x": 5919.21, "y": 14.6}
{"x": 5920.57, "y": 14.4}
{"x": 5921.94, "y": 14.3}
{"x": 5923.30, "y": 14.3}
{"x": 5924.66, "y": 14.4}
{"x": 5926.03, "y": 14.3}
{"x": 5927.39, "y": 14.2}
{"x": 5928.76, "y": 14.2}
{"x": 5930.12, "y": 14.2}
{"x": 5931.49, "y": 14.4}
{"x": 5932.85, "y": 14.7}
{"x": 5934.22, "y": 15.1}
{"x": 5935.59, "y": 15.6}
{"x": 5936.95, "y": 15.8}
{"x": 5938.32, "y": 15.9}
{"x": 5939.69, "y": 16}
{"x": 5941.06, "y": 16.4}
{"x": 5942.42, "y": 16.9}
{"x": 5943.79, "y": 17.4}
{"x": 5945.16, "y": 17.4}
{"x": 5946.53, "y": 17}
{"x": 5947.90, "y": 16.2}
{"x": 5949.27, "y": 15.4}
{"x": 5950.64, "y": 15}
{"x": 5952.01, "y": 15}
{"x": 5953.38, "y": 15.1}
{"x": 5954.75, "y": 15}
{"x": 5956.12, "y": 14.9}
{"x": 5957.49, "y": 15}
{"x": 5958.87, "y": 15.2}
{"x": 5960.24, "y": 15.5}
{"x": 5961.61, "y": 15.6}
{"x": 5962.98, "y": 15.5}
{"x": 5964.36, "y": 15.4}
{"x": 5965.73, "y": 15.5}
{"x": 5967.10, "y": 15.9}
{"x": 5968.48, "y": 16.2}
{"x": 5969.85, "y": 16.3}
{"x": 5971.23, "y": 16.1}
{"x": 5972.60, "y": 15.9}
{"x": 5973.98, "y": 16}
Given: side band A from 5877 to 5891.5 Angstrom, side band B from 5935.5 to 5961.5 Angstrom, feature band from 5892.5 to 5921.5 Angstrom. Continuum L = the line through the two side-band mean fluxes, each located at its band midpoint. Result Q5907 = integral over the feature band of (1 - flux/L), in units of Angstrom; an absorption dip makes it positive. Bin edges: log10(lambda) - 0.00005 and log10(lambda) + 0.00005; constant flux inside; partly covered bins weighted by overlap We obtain 2.9 Angstrom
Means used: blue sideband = 11.7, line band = 11.9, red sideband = 15.8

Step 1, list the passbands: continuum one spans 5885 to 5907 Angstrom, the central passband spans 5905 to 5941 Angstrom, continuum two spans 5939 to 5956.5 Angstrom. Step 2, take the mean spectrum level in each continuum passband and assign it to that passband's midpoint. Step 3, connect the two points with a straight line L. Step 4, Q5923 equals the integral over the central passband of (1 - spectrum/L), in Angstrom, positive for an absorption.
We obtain -3.9 Angstrom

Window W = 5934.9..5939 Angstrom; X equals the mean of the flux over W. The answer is 15.8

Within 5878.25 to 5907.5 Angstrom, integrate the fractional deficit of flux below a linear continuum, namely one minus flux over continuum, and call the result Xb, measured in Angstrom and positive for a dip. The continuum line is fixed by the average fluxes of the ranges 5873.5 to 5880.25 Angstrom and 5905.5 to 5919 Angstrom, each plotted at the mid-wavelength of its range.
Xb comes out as 7.1 Angstrom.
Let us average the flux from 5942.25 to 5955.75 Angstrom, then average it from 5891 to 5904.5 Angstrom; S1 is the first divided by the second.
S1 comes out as 1.7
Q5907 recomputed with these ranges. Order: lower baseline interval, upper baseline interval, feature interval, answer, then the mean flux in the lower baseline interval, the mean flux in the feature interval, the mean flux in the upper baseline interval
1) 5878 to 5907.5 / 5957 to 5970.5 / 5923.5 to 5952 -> -3.47 Angstrom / 10.7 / 15.5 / 15.6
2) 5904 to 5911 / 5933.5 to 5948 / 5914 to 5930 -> -0.15 Angstrom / 12.6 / 14.3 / 16.3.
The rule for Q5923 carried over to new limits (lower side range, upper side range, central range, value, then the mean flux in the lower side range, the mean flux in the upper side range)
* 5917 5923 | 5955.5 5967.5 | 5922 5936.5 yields 0.13 Angstrom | 14.5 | 15.4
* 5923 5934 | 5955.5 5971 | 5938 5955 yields -1.25 Angstrom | 14.4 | 15.6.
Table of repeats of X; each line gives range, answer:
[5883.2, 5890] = 10.4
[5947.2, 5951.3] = 15.5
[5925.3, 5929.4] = 14.2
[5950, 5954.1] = 15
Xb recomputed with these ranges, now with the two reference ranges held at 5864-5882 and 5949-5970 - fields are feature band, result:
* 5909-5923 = 1.40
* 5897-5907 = 2.75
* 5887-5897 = 5.10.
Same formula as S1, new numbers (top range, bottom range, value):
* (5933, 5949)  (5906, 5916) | 1.24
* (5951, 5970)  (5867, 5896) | 1.24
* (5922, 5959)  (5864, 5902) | 1.24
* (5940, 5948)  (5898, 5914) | 1.39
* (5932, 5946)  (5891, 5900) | 1.99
